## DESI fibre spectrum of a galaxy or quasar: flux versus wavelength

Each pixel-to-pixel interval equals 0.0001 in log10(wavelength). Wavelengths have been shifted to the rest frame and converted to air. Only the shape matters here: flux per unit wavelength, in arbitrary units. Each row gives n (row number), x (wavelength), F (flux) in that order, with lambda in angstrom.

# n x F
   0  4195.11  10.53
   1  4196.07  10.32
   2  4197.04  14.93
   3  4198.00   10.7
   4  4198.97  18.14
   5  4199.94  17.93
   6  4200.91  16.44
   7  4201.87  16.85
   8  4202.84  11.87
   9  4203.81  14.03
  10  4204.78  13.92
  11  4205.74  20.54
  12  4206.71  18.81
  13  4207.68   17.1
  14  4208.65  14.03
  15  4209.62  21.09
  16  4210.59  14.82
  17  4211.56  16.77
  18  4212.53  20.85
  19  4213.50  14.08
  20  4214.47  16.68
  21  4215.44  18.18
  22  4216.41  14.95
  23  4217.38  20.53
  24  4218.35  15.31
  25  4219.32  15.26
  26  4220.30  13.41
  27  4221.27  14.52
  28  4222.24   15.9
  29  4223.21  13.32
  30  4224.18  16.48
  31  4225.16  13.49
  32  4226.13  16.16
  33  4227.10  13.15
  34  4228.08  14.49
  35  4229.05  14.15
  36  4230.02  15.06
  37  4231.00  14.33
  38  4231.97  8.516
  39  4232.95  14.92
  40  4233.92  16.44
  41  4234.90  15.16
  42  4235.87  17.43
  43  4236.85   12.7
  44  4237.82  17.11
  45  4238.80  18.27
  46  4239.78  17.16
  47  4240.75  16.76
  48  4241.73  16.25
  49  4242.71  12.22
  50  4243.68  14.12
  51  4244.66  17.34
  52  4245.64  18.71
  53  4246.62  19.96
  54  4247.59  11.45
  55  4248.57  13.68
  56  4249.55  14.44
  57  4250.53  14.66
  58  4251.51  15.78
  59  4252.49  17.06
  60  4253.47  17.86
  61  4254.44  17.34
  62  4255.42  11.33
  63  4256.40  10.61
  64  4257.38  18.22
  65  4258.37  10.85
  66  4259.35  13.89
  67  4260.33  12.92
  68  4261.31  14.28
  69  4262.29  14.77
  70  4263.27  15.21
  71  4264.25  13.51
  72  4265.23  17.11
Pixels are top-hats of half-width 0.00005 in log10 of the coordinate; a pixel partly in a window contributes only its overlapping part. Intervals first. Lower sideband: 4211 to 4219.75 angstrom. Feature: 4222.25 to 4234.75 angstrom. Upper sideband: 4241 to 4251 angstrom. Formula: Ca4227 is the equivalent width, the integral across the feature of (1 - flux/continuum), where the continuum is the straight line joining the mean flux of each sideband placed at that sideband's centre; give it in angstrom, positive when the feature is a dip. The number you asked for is 1.50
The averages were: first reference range 17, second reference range 15.3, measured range 14.3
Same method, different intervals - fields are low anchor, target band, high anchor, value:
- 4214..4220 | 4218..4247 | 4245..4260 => 1.27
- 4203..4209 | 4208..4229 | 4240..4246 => 0.34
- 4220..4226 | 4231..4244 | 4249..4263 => -0.46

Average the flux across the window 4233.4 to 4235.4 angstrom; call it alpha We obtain 15.8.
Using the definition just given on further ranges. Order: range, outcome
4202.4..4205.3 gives 13.4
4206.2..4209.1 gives 16.7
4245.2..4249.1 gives 15.9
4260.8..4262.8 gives 14.5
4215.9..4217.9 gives 17.7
